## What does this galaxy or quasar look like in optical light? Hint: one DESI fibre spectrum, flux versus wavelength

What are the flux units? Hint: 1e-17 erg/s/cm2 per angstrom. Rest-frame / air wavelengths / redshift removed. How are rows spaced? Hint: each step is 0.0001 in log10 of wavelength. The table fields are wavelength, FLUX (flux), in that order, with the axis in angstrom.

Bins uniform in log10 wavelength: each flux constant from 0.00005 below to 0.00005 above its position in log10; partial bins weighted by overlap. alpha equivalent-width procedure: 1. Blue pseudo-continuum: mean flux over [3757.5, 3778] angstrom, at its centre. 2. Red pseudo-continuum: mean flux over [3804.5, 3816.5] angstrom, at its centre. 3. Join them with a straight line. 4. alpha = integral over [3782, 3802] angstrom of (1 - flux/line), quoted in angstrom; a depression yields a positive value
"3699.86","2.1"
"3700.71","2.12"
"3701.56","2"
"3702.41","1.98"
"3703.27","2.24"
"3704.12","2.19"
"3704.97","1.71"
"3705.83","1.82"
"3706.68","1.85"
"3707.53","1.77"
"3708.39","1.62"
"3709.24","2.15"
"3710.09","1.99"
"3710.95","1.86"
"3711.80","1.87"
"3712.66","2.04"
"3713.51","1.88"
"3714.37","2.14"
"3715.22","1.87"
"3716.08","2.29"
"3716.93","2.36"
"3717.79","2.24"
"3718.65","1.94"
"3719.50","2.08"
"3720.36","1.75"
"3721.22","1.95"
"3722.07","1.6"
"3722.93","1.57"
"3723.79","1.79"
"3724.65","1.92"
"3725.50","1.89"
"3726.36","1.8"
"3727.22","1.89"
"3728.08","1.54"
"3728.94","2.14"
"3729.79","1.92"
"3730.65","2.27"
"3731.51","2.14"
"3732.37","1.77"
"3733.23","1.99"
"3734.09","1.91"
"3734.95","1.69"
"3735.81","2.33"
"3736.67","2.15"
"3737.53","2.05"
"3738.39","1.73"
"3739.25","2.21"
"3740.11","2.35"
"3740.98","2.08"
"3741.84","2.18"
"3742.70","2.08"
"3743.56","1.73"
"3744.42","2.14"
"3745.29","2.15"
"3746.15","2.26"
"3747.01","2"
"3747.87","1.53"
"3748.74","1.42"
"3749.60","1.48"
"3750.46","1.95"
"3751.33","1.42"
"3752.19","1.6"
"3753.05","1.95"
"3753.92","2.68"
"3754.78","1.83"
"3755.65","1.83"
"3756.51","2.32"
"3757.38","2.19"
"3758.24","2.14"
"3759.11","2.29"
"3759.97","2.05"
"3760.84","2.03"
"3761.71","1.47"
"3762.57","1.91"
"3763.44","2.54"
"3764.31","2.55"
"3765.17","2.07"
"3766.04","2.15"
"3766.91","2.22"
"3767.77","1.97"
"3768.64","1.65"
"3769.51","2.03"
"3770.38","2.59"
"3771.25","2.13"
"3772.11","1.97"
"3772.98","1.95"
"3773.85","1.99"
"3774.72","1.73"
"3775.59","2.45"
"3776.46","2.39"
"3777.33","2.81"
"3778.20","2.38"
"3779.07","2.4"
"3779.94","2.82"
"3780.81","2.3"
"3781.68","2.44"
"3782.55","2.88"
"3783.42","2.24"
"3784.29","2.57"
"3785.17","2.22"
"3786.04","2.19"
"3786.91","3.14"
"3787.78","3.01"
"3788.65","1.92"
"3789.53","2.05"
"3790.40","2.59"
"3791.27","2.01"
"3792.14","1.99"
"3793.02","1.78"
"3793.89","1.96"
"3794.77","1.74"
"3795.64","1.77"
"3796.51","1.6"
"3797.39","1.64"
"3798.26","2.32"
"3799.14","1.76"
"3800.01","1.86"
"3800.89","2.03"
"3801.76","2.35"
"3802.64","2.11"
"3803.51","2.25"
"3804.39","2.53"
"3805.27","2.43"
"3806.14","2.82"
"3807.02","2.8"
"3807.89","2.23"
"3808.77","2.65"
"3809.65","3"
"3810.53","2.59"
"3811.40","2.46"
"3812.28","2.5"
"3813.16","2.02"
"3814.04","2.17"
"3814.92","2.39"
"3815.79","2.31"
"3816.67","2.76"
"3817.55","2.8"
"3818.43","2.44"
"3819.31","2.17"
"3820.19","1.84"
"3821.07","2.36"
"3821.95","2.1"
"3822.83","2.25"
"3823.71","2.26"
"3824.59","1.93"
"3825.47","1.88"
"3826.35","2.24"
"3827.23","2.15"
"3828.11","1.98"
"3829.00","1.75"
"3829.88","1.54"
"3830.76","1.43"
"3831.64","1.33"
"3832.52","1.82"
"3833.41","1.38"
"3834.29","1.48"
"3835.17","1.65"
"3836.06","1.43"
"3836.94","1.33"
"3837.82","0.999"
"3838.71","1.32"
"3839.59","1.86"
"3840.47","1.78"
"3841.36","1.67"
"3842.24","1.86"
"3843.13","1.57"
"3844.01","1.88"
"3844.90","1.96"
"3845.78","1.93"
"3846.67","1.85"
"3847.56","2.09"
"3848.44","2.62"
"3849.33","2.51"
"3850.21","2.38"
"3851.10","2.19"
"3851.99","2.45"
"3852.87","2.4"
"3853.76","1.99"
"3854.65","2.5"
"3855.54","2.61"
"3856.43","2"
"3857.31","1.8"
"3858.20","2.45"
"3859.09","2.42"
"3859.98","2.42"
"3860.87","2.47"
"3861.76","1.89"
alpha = 1.5 angstrom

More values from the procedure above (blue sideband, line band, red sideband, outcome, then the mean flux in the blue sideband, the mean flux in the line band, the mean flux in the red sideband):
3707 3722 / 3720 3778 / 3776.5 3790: 5.92 angstrom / 1.98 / 2.01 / 2.49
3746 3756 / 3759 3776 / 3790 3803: -1.93 angstrom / 1.82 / 2.08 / 1.96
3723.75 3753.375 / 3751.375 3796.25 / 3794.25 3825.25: -1.96 angstrom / 1.93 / 2.19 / 2.26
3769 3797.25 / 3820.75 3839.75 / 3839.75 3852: 3.15 angstrom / 2.24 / 1.74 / 2.03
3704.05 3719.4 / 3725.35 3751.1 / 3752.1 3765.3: 1.16 angstrom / 1.98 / 1.96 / 2.1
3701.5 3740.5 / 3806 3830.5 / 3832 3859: -4.41 angstrom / 1.96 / 2.29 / 1.93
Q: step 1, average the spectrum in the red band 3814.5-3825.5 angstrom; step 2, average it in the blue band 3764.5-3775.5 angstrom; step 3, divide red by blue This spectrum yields 1.1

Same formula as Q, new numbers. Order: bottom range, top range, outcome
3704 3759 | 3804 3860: 1.08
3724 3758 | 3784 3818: 1.17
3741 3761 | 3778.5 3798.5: 1.14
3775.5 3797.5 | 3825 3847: 0.74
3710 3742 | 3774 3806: 1.14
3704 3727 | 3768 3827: 1.18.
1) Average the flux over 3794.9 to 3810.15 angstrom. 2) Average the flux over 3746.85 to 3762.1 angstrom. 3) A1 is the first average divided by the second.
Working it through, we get 1.18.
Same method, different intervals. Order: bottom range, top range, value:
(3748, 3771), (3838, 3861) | 1.04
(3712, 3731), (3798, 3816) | 1.21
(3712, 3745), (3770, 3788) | 1.21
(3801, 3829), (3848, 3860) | 1.00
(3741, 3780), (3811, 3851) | 0.95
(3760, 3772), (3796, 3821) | 1.10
